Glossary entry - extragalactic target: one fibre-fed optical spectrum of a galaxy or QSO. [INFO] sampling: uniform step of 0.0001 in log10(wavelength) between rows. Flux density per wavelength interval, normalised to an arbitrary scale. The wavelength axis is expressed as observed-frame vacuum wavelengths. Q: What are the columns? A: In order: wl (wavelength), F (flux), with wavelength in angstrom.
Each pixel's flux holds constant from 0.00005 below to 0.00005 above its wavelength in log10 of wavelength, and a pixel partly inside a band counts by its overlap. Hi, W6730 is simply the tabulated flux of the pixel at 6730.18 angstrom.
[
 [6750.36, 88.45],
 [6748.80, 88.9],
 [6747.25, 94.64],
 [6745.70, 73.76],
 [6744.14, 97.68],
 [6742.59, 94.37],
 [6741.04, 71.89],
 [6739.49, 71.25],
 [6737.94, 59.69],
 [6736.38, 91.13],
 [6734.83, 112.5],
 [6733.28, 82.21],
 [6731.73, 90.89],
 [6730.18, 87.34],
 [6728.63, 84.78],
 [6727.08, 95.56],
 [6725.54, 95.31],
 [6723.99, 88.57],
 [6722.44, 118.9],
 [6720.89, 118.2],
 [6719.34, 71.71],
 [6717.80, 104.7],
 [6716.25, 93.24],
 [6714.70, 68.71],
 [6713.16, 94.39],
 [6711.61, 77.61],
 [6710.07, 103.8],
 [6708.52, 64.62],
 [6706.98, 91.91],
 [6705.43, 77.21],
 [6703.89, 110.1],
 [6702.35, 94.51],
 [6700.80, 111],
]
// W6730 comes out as 87.34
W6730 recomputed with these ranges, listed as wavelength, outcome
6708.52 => 64.62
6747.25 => 94.64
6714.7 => 68.71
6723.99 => 88.57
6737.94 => 59.69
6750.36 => 88.45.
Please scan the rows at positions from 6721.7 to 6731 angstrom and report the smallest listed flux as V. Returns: 84.78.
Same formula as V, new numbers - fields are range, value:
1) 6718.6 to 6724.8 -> 71.71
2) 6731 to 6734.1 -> 82.21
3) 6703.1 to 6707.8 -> 77.21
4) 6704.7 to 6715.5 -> 64.62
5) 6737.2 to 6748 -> 59.69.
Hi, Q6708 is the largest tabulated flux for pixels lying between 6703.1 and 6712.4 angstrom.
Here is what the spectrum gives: 110.1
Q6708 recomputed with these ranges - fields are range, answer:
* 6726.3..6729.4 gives 95.56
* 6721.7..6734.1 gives 118.9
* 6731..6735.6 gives 112.5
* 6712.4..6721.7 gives 118.2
